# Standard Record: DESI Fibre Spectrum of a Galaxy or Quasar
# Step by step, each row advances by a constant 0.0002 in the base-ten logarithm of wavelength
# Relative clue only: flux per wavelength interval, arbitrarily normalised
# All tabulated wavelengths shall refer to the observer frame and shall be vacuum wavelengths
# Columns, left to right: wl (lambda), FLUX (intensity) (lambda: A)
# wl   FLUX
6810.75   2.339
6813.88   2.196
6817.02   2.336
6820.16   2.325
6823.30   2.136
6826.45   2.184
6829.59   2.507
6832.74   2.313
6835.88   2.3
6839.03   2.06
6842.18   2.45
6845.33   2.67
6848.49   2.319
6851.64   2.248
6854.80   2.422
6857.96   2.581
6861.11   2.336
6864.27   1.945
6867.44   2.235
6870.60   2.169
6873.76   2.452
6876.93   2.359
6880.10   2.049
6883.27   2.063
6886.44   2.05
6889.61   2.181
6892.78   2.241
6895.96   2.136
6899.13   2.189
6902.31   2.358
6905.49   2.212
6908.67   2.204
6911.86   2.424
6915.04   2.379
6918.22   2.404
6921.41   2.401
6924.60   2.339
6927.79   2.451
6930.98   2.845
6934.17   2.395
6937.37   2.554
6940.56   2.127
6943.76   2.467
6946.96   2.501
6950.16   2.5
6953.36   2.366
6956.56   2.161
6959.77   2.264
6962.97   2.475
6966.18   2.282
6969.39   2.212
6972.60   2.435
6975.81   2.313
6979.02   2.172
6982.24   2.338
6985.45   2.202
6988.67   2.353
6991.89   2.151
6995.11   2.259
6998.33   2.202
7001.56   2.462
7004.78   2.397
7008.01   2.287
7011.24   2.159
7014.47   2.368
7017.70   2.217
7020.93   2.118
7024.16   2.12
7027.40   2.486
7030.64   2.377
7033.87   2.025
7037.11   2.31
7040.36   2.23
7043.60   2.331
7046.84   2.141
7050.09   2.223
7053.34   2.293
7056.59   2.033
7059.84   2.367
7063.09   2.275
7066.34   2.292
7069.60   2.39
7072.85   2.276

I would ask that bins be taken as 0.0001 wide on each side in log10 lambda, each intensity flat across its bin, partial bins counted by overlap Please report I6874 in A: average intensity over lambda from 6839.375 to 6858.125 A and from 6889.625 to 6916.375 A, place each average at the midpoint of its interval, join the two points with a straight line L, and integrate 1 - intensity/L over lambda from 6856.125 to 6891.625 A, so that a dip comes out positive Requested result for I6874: 1.84 A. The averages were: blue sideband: 2.41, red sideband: 2.26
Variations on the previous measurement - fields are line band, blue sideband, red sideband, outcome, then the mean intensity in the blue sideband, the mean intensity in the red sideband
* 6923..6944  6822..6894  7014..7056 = -1.8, 2.27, 2.24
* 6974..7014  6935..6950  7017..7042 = 0.6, 2.42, 2.24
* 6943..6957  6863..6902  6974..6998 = -1.2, 2.18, 2.25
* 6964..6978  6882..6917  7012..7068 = -0.5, 2.23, 2.25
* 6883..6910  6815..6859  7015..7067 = 1.5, 2.34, 2.24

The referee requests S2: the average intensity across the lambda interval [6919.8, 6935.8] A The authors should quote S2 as 2.49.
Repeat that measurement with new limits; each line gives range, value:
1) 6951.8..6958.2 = 2.26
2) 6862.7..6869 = 2.09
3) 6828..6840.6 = 2.3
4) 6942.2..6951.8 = 2.49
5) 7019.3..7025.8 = 2.12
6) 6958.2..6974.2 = 2.33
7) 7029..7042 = 2.24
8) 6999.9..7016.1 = 2.33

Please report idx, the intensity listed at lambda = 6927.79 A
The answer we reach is 2.451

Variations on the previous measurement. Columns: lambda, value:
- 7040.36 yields 2.23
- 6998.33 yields 2.202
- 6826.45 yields 2.184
